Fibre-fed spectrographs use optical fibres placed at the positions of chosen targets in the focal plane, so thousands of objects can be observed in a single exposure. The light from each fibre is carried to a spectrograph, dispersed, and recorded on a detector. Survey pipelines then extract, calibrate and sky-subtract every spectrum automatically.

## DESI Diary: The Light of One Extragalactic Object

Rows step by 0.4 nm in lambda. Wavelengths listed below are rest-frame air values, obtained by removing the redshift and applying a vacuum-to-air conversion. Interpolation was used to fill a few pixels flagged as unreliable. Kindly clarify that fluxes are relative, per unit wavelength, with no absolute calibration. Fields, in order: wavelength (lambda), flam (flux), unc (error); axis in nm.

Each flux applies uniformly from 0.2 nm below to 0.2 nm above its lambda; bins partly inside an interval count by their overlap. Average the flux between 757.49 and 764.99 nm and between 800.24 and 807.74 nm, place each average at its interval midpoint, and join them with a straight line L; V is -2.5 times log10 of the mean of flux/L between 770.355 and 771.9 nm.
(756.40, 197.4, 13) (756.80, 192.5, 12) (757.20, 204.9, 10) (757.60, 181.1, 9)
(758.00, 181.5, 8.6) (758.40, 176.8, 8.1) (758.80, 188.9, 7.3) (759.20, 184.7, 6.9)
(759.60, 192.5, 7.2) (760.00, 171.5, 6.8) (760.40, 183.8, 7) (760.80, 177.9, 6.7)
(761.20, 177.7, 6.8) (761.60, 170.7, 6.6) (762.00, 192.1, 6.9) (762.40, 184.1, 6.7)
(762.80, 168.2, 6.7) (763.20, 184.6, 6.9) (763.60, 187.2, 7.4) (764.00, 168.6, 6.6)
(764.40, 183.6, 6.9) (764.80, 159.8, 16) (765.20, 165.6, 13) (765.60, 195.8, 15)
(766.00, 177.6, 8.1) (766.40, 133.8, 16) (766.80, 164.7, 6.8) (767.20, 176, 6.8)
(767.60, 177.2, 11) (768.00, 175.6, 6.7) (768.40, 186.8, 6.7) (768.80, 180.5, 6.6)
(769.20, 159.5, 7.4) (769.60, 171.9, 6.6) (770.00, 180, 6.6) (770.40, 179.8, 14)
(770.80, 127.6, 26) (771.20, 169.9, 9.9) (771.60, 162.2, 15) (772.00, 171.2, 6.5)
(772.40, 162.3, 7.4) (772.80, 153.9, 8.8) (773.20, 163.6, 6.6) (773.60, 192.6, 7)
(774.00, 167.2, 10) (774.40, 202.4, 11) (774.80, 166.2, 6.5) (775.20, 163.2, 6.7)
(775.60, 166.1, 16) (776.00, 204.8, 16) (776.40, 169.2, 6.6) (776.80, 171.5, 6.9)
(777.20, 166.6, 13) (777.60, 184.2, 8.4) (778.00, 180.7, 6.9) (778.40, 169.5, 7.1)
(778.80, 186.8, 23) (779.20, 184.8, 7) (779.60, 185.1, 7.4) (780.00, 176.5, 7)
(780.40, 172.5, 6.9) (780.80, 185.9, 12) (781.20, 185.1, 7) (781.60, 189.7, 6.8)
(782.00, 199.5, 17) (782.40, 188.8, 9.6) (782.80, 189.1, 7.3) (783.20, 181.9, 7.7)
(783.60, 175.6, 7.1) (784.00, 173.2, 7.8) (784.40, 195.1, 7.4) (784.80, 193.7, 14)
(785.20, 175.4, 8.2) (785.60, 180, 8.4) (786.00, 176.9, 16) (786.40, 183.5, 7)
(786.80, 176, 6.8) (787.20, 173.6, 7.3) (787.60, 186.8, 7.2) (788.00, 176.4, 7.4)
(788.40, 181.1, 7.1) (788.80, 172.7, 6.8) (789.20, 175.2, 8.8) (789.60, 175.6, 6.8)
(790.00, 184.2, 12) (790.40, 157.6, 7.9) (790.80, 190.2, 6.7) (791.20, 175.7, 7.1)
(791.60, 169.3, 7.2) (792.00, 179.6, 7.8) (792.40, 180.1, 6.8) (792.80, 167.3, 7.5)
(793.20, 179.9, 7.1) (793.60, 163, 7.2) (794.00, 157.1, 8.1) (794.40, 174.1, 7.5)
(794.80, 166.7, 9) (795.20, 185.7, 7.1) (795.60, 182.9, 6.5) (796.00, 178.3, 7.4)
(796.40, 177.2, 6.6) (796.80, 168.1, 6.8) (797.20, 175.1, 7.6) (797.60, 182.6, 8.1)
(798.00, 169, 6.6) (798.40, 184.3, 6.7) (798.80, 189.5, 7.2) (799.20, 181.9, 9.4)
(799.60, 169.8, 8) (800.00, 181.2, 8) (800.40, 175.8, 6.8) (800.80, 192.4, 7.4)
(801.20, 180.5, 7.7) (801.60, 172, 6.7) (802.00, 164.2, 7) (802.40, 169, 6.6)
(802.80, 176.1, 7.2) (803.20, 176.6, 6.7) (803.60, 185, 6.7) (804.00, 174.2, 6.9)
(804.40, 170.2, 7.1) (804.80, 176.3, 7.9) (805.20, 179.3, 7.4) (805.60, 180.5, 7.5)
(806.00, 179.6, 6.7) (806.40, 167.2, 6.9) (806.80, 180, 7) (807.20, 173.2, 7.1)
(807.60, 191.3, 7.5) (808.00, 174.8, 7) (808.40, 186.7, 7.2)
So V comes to 0.13 mag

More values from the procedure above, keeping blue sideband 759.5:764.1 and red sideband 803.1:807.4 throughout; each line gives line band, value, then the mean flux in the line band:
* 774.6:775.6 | 0.09 mag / 165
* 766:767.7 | 0.10 mag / 164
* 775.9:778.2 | 0.00 mag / 178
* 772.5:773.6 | 0.09 mag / 165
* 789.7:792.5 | 0.01 mag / 177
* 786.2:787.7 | -0.01 mag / 180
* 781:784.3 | -0.04 mag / 186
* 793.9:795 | 0.07 mag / 167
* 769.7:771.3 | 0.09 mag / 164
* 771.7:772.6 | 0.08 mag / 166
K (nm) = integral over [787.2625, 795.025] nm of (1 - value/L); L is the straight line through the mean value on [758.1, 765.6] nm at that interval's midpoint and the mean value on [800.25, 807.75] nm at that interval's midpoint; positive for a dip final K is 0.143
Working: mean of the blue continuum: 179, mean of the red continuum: 177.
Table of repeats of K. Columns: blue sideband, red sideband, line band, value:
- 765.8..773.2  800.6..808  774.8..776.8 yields -0.065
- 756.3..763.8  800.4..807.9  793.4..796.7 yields 0.101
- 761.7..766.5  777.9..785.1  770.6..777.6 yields 0.415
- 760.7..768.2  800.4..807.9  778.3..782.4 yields -0.198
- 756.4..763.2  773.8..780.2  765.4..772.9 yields 0.477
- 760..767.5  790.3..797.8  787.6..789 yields -0.029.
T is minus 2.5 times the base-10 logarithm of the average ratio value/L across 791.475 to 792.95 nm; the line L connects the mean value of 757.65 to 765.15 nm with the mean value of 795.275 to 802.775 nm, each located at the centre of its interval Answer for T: 0.02 mag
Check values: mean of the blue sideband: 179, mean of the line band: 175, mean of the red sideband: 178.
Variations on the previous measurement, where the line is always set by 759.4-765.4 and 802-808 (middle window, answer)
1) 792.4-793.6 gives 0.02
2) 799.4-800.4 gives 0.01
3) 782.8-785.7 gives -0.03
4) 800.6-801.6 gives -0.04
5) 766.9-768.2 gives 0.01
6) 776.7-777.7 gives 0.03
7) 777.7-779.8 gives -0.03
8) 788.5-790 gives 0.00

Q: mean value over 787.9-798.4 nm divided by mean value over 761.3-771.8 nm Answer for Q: 1.01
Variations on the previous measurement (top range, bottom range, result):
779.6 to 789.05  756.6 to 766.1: 1.00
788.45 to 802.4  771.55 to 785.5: 0.98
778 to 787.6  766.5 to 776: 1.07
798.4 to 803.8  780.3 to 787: 0.97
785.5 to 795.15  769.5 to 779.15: 1.02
